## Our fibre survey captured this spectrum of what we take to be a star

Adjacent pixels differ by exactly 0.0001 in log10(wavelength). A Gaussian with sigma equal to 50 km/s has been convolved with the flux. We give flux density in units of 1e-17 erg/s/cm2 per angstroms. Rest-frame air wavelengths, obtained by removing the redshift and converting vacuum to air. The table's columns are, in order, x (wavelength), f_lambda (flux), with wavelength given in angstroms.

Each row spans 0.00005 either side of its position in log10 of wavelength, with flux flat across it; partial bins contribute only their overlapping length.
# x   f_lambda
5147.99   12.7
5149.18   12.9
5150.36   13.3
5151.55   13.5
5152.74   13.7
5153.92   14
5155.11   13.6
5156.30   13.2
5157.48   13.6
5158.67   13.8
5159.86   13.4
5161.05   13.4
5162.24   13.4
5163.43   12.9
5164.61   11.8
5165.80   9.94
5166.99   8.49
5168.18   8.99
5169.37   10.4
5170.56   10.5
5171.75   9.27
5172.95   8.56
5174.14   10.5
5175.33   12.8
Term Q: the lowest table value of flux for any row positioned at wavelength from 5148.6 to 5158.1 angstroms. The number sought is 12.9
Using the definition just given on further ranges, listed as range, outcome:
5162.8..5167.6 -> 8.49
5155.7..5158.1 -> 13.2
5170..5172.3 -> 9.27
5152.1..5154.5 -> 13.7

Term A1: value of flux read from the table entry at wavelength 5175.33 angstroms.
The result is 12.8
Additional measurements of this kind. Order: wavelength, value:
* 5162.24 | 13.4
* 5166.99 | 8.49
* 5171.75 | 9.27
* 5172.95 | 8.56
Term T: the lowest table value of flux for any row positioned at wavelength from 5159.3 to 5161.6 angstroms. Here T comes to 13.4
